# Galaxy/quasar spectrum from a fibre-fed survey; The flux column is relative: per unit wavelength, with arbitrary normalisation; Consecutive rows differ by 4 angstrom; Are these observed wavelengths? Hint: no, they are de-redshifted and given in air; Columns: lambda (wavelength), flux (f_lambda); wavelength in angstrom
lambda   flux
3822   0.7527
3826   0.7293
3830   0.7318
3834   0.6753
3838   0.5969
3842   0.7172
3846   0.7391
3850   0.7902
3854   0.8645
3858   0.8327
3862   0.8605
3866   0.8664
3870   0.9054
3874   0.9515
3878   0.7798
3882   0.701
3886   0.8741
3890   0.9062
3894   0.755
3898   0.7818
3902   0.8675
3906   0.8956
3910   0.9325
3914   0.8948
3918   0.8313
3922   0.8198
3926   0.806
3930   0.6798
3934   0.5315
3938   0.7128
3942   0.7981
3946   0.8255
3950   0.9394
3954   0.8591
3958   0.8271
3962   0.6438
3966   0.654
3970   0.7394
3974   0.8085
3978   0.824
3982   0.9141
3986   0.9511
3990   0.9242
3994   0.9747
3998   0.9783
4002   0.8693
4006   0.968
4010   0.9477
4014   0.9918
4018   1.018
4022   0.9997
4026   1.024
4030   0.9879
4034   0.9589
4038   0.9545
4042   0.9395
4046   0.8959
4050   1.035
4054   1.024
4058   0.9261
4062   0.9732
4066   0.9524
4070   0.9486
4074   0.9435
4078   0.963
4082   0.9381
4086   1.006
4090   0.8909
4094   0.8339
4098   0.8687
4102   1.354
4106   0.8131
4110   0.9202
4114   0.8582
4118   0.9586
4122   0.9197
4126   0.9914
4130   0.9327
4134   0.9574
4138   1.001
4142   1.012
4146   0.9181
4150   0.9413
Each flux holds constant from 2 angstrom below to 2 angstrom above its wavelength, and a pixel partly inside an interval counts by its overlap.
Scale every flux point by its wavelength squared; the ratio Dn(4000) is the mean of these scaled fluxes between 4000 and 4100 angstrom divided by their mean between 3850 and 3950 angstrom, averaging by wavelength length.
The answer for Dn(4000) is 1.3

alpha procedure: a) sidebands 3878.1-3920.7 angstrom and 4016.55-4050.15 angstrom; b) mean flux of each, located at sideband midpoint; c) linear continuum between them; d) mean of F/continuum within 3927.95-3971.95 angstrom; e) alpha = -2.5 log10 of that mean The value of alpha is 0.19 mag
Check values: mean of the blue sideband 0.841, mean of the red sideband 0.976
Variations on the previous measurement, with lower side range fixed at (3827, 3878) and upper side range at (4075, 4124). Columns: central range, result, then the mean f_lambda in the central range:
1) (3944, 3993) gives 0.04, 0.829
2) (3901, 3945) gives 0.05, 0.796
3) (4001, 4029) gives -0.10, 0.978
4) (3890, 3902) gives 0.01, 0.808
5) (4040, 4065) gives -0.06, 0.965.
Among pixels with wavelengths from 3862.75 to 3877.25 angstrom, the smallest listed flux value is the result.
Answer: 0.8664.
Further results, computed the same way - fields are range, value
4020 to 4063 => 0.8959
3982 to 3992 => 0.9141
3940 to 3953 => 0.7981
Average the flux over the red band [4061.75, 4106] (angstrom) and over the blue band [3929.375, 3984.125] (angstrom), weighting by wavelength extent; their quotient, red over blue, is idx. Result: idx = 1.2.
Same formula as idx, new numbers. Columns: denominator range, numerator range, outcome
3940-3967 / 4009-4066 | 1.22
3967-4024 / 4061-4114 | 1.04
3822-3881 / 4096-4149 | 1.22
